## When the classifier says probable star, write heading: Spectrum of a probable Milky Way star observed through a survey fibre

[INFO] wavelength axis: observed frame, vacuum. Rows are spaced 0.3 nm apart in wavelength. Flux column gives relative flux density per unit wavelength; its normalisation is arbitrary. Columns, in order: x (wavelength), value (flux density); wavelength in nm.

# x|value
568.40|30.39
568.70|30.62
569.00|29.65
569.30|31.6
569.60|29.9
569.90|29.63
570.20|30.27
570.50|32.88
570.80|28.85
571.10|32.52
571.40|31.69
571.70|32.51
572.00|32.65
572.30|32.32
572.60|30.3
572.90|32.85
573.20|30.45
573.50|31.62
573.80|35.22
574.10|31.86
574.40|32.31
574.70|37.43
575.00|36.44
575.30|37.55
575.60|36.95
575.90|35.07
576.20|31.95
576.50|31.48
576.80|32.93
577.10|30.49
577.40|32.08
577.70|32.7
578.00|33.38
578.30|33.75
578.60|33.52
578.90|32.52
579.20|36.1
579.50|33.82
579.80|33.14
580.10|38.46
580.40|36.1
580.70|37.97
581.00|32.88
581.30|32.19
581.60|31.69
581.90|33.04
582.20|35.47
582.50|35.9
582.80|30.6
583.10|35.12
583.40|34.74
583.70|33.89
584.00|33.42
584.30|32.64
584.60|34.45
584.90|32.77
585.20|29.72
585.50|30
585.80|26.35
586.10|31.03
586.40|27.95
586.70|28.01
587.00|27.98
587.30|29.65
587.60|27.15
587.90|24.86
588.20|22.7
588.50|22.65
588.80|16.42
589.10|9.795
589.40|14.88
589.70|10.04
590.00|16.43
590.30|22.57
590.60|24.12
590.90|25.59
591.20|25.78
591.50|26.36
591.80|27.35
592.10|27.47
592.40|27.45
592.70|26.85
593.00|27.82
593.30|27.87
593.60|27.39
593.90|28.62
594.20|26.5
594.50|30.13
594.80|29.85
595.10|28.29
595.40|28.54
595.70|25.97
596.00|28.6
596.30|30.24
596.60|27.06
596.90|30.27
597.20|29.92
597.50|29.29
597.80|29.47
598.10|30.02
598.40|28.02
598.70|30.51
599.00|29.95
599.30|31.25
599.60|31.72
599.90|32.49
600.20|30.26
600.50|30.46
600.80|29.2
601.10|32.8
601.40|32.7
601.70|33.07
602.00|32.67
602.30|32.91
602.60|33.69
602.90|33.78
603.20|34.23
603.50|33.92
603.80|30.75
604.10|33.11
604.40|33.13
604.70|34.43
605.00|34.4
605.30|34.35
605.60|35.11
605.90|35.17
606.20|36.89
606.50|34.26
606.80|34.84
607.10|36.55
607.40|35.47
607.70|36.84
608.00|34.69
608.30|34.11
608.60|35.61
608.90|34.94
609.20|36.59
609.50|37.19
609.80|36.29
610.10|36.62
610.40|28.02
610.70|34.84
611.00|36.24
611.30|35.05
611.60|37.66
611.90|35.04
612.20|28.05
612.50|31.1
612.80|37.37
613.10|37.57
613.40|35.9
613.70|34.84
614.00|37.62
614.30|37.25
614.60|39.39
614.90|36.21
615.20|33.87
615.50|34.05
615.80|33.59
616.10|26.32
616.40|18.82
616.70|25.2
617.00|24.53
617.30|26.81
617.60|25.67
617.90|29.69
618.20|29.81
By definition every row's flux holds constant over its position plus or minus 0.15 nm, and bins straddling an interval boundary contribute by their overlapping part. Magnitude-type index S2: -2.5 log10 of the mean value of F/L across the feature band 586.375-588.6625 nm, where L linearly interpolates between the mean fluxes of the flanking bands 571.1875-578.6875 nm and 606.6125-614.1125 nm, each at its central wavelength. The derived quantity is 0.28 mag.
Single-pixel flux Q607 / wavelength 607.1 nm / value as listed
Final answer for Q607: 36.55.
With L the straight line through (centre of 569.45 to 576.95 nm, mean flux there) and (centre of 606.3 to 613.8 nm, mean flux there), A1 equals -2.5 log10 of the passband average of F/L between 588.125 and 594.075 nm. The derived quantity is 0.42 mag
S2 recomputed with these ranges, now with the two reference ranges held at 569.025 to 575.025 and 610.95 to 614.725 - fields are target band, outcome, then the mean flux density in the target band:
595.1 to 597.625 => 0.19 mag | 28.7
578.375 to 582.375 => -0.05 mag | 34.4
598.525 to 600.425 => 0.11 mag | 31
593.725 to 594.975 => 0.18 mag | 28.7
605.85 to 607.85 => -0.02 mag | 35.7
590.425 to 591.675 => 0.30 mag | 25.4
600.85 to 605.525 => 0.05 mag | 33.3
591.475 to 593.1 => 0.23 mag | 27.3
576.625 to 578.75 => -0.01 mag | 32.7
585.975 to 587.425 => 0.15 mag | 28.9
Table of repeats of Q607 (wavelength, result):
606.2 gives 36.89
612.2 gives 28.05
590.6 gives 24.12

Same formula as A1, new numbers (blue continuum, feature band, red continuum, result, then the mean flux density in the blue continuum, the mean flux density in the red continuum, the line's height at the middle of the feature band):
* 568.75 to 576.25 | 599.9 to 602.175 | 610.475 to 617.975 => 0.03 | 32.6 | 32.5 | 32.5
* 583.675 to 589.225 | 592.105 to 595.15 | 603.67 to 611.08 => 0.07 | 27.4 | 34.8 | 29.9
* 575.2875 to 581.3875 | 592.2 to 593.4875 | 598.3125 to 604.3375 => 0.19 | 34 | 31.9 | 32.7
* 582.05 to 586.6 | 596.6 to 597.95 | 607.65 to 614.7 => 0.15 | 32.2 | 35.3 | 33.7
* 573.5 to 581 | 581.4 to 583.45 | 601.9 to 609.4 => 0.02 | 34.2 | 34.5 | 34.3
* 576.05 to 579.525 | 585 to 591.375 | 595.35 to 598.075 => 0.29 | 32.9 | 28.9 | 30.7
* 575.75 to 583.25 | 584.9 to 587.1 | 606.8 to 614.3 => 0.17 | 33.7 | 35.2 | 34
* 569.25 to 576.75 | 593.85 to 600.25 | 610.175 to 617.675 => 0.11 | 32.7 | 32.5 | 32.6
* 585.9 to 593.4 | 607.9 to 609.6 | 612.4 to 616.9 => -0.15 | 23.9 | 33.2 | 31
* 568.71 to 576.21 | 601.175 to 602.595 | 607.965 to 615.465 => 0.05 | 32.6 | 35.3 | 34.6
